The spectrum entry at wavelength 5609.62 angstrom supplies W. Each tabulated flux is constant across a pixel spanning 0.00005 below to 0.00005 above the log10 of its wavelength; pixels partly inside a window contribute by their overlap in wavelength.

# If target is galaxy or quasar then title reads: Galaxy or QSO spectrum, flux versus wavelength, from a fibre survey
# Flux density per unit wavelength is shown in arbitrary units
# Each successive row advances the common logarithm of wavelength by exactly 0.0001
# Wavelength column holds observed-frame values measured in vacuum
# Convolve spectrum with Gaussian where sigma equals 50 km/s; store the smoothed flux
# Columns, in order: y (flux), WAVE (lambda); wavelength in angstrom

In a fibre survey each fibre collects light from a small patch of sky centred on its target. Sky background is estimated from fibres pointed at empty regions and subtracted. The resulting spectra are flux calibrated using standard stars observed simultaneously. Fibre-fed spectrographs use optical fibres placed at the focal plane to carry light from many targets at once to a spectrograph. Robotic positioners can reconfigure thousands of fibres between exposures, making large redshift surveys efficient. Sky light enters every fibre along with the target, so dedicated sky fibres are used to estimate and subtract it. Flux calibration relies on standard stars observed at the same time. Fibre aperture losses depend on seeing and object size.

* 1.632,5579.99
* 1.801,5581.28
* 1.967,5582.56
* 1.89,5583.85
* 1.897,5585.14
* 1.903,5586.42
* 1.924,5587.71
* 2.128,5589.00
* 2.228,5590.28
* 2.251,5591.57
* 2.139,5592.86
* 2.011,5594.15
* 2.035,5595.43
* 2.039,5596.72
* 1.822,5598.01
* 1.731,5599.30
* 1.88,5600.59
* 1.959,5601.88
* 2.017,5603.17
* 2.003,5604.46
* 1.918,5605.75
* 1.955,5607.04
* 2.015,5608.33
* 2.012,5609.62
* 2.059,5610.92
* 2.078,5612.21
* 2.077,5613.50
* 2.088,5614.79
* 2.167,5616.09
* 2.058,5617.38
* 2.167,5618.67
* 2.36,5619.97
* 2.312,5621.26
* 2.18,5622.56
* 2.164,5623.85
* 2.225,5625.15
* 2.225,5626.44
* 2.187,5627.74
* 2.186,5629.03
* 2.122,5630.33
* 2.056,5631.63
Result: 2.012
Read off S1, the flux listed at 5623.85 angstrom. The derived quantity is 2.164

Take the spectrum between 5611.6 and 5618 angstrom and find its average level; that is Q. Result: 2.09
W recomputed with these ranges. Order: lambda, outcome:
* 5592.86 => 2.139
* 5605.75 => 1.918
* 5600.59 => 1.88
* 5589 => 2.128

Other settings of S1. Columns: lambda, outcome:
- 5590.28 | 2.228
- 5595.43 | 2.035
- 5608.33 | 2.015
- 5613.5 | 2.077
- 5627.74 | 2.187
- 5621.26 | 2.312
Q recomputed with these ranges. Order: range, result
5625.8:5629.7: 2.2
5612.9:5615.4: 2.08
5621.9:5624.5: 2.17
